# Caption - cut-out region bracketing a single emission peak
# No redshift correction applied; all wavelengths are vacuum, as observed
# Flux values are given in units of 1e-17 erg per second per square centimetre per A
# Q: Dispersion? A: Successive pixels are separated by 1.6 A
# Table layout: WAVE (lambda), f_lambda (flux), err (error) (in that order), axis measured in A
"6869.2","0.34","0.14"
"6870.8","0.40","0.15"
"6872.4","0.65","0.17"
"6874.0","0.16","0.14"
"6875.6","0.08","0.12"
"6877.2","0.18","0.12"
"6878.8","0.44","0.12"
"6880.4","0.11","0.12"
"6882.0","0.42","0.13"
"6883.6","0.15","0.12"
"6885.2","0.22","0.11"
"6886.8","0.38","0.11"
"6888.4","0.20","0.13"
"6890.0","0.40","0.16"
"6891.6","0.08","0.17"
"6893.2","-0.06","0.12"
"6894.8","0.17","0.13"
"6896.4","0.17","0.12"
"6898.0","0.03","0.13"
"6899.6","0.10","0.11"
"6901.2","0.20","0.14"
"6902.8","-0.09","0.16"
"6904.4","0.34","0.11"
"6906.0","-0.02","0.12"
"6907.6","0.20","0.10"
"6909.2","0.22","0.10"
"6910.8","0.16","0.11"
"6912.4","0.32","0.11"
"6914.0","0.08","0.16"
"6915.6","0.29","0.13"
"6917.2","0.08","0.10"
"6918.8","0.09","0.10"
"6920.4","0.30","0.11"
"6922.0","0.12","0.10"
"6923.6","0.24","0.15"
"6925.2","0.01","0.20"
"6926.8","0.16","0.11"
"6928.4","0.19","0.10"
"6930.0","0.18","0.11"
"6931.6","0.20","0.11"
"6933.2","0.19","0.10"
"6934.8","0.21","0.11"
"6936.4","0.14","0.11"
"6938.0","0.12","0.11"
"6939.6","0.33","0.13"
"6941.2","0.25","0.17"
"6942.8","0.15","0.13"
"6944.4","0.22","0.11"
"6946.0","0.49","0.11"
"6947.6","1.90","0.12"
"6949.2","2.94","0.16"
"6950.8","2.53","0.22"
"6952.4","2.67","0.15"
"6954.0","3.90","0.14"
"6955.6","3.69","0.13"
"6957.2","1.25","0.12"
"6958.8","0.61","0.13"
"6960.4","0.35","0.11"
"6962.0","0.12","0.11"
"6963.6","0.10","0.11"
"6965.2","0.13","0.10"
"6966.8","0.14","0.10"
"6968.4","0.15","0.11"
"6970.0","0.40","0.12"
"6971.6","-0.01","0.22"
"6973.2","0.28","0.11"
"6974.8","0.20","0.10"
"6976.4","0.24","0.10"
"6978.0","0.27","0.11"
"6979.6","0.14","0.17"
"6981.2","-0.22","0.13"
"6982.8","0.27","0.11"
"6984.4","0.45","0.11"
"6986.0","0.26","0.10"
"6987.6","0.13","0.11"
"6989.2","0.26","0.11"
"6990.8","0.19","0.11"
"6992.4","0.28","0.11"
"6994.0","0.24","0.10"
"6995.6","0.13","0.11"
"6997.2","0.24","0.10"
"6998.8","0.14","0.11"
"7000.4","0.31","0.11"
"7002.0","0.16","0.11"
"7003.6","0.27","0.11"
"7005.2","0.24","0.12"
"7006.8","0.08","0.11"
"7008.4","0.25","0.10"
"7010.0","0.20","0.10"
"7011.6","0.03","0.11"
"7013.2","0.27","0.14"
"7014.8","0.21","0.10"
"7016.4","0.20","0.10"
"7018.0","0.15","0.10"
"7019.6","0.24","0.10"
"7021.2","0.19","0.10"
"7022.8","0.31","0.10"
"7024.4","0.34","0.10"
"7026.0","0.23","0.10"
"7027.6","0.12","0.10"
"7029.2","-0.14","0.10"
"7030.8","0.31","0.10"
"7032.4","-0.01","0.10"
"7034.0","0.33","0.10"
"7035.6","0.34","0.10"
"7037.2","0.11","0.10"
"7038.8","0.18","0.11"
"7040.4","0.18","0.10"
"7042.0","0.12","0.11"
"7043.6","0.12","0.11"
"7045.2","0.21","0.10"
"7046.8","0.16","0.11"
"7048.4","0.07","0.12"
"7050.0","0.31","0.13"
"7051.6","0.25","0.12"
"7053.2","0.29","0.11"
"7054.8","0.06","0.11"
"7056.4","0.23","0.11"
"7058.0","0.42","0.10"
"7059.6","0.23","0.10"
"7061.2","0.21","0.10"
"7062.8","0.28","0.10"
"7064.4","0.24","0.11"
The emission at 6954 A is [O II] 3727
